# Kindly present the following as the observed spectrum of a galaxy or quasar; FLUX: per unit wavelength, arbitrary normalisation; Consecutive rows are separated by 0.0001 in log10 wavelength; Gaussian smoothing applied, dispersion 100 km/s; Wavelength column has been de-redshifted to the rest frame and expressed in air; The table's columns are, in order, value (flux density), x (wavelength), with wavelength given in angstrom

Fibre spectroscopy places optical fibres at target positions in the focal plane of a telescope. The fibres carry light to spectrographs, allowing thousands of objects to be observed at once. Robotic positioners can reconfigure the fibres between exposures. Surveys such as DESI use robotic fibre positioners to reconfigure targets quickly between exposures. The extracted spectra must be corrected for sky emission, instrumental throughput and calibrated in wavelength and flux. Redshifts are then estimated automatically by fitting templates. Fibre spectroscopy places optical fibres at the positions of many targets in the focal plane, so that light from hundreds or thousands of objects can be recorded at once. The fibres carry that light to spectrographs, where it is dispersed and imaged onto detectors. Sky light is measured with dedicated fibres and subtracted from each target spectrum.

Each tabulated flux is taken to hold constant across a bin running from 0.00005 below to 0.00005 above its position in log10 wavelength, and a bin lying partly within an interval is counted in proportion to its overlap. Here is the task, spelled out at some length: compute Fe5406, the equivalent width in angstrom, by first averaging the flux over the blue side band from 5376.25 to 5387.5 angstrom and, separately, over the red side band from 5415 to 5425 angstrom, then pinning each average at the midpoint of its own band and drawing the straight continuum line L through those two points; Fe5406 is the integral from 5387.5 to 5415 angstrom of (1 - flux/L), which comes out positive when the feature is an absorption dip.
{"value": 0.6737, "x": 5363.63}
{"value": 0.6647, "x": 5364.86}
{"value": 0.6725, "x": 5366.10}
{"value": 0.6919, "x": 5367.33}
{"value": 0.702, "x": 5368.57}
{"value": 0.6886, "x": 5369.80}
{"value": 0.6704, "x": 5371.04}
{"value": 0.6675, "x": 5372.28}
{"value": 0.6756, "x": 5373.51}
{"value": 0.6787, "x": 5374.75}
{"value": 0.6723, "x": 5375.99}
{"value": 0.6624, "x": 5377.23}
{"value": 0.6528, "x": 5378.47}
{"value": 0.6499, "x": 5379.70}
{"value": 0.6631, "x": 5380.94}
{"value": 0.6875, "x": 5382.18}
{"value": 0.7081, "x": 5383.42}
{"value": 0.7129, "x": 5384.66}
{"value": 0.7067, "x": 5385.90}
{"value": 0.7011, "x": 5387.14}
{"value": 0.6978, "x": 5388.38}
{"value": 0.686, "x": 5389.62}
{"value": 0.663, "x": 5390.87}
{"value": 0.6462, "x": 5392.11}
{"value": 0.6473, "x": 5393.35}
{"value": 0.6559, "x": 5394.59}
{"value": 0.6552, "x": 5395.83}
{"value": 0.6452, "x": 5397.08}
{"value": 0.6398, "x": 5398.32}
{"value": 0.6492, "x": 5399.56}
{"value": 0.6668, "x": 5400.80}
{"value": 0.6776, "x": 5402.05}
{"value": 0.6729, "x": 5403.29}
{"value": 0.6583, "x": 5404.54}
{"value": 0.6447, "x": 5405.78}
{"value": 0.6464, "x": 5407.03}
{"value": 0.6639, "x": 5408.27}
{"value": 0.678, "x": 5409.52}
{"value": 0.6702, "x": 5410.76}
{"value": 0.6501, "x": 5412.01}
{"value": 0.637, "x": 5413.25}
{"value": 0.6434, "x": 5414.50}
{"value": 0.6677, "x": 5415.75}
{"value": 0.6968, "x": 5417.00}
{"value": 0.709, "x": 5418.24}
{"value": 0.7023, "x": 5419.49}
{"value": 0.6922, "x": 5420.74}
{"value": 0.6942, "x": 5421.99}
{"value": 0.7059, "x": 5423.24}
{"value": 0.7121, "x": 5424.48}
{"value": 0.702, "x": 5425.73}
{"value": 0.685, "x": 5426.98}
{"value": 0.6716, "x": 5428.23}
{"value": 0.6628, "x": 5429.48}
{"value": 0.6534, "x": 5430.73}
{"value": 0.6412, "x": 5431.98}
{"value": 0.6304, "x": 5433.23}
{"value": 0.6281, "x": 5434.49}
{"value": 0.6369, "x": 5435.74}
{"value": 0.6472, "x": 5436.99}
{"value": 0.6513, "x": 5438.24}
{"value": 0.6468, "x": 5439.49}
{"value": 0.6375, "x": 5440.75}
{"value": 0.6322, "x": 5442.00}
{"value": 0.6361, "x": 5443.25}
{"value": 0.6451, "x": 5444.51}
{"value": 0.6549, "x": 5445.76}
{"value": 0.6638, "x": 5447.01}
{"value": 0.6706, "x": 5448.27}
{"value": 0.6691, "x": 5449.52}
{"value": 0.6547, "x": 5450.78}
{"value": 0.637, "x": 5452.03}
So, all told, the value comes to 1.2 angstrom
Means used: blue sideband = 0.682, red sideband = 0.697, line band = 0.659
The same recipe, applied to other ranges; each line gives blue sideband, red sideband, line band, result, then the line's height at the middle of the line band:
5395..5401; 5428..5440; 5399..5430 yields -1.2 angstrom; 0.649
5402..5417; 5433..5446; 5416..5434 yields -0.9 angstrom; 0.65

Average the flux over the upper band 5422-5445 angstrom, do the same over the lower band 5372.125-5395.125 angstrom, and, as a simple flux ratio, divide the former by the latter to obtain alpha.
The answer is 0.97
